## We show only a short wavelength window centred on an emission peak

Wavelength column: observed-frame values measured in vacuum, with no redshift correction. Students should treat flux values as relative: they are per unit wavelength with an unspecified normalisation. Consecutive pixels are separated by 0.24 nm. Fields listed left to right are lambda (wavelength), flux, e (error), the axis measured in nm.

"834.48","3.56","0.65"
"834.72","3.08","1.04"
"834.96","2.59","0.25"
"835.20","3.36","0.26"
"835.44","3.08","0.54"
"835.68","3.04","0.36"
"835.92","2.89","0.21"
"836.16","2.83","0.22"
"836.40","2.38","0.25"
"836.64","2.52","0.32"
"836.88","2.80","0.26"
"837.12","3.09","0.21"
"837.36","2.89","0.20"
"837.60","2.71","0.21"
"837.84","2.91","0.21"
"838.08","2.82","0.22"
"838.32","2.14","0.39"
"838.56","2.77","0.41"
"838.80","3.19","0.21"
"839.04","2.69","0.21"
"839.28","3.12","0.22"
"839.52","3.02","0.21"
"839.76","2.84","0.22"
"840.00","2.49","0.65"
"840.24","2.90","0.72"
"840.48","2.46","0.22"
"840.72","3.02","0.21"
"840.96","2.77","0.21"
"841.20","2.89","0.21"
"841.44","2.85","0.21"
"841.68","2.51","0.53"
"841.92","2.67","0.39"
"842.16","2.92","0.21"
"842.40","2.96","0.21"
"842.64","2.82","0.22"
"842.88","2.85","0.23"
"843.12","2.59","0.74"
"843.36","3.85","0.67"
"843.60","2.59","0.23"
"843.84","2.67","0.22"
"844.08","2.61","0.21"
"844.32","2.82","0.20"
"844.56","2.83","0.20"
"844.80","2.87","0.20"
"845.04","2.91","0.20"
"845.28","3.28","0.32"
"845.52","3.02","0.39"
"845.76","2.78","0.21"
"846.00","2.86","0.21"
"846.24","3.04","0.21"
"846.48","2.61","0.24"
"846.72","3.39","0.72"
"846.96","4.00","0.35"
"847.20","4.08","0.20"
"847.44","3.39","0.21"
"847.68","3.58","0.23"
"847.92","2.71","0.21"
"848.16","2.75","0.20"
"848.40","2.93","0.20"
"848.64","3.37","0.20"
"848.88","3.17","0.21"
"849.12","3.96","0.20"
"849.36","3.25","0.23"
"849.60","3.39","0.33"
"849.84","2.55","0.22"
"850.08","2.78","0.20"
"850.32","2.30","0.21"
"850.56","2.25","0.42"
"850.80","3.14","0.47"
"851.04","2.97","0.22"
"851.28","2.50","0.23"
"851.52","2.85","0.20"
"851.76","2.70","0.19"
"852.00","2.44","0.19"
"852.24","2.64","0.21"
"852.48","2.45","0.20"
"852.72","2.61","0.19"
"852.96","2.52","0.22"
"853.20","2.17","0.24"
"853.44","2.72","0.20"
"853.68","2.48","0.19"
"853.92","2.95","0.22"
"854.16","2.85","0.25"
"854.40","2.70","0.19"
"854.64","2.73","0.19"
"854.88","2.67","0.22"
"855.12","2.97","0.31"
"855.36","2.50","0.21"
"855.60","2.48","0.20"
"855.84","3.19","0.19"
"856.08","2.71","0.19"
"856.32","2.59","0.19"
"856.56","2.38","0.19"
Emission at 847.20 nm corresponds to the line [S II]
